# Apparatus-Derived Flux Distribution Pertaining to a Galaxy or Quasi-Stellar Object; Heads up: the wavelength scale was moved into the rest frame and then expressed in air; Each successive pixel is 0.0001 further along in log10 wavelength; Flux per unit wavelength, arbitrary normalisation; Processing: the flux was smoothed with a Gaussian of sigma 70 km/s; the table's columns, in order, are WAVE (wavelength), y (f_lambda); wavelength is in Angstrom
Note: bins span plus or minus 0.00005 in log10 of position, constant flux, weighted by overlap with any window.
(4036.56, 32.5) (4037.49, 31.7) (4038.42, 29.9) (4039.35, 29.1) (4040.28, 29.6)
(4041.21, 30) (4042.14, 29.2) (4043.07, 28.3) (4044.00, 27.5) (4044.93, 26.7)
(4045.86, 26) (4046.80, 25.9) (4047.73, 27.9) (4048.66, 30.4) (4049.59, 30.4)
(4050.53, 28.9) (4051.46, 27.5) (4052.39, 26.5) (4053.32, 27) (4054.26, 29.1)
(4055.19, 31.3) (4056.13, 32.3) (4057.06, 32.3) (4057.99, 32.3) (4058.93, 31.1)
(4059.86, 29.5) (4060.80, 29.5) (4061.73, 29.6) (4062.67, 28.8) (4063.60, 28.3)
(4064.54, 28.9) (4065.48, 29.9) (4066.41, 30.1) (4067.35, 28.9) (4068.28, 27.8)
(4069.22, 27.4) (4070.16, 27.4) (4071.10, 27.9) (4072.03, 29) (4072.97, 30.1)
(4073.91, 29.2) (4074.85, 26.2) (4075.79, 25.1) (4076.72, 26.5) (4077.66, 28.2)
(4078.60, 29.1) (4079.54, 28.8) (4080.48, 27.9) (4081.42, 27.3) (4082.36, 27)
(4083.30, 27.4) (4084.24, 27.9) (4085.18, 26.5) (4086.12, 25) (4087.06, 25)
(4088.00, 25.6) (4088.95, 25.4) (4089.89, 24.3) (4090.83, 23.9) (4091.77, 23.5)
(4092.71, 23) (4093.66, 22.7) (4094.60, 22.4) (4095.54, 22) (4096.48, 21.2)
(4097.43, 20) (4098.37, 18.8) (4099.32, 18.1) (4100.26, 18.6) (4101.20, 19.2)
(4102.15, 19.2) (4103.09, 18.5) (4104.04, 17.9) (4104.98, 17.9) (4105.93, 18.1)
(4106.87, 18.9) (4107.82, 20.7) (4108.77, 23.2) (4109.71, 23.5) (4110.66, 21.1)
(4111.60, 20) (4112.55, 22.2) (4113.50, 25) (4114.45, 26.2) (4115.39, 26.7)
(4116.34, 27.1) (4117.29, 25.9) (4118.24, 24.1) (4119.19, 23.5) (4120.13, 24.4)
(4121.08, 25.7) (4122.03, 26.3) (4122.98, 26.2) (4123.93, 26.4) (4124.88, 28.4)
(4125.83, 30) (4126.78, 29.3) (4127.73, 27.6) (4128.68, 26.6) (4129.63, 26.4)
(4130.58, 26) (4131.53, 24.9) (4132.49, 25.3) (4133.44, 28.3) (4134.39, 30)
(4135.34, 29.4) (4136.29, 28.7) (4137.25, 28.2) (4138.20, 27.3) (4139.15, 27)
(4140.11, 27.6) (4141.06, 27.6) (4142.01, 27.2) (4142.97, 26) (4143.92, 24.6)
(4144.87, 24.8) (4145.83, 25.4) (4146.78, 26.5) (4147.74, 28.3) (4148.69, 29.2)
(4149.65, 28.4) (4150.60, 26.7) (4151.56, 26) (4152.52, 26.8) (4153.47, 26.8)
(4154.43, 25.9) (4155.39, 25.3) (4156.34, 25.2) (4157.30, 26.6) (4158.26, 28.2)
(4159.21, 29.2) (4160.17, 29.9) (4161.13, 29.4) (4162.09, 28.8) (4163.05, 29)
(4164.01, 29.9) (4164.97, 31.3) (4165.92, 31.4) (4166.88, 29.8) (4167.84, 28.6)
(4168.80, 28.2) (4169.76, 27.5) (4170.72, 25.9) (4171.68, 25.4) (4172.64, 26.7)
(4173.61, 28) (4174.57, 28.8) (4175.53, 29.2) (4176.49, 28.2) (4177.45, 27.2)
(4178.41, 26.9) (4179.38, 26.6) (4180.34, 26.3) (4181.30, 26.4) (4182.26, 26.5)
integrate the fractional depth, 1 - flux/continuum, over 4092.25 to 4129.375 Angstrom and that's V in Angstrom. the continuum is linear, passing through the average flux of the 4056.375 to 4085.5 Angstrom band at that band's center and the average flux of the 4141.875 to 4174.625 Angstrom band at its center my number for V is 6.7 Angstrom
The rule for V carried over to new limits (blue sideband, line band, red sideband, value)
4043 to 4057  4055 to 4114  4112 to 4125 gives 3.9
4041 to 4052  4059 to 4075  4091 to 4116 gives -2.0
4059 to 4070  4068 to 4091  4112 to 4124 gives 0.7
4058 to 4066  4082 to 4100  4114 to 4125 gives 2.7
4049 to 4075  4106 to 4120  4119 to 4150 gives 2.2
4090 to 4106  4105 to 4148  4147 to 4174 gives -3.1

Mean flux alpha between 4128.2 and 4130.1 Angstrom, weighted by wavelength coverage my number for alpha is 26.5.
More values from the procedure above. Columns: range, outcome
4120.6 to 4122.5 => 26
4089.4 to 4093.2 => 23.7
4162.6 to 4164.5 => 29.4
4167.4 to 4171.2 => 27.5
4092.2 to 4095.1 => 22.7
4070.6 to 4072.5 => 28.5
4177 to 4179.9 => 26.9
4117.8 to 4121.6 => 24.5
